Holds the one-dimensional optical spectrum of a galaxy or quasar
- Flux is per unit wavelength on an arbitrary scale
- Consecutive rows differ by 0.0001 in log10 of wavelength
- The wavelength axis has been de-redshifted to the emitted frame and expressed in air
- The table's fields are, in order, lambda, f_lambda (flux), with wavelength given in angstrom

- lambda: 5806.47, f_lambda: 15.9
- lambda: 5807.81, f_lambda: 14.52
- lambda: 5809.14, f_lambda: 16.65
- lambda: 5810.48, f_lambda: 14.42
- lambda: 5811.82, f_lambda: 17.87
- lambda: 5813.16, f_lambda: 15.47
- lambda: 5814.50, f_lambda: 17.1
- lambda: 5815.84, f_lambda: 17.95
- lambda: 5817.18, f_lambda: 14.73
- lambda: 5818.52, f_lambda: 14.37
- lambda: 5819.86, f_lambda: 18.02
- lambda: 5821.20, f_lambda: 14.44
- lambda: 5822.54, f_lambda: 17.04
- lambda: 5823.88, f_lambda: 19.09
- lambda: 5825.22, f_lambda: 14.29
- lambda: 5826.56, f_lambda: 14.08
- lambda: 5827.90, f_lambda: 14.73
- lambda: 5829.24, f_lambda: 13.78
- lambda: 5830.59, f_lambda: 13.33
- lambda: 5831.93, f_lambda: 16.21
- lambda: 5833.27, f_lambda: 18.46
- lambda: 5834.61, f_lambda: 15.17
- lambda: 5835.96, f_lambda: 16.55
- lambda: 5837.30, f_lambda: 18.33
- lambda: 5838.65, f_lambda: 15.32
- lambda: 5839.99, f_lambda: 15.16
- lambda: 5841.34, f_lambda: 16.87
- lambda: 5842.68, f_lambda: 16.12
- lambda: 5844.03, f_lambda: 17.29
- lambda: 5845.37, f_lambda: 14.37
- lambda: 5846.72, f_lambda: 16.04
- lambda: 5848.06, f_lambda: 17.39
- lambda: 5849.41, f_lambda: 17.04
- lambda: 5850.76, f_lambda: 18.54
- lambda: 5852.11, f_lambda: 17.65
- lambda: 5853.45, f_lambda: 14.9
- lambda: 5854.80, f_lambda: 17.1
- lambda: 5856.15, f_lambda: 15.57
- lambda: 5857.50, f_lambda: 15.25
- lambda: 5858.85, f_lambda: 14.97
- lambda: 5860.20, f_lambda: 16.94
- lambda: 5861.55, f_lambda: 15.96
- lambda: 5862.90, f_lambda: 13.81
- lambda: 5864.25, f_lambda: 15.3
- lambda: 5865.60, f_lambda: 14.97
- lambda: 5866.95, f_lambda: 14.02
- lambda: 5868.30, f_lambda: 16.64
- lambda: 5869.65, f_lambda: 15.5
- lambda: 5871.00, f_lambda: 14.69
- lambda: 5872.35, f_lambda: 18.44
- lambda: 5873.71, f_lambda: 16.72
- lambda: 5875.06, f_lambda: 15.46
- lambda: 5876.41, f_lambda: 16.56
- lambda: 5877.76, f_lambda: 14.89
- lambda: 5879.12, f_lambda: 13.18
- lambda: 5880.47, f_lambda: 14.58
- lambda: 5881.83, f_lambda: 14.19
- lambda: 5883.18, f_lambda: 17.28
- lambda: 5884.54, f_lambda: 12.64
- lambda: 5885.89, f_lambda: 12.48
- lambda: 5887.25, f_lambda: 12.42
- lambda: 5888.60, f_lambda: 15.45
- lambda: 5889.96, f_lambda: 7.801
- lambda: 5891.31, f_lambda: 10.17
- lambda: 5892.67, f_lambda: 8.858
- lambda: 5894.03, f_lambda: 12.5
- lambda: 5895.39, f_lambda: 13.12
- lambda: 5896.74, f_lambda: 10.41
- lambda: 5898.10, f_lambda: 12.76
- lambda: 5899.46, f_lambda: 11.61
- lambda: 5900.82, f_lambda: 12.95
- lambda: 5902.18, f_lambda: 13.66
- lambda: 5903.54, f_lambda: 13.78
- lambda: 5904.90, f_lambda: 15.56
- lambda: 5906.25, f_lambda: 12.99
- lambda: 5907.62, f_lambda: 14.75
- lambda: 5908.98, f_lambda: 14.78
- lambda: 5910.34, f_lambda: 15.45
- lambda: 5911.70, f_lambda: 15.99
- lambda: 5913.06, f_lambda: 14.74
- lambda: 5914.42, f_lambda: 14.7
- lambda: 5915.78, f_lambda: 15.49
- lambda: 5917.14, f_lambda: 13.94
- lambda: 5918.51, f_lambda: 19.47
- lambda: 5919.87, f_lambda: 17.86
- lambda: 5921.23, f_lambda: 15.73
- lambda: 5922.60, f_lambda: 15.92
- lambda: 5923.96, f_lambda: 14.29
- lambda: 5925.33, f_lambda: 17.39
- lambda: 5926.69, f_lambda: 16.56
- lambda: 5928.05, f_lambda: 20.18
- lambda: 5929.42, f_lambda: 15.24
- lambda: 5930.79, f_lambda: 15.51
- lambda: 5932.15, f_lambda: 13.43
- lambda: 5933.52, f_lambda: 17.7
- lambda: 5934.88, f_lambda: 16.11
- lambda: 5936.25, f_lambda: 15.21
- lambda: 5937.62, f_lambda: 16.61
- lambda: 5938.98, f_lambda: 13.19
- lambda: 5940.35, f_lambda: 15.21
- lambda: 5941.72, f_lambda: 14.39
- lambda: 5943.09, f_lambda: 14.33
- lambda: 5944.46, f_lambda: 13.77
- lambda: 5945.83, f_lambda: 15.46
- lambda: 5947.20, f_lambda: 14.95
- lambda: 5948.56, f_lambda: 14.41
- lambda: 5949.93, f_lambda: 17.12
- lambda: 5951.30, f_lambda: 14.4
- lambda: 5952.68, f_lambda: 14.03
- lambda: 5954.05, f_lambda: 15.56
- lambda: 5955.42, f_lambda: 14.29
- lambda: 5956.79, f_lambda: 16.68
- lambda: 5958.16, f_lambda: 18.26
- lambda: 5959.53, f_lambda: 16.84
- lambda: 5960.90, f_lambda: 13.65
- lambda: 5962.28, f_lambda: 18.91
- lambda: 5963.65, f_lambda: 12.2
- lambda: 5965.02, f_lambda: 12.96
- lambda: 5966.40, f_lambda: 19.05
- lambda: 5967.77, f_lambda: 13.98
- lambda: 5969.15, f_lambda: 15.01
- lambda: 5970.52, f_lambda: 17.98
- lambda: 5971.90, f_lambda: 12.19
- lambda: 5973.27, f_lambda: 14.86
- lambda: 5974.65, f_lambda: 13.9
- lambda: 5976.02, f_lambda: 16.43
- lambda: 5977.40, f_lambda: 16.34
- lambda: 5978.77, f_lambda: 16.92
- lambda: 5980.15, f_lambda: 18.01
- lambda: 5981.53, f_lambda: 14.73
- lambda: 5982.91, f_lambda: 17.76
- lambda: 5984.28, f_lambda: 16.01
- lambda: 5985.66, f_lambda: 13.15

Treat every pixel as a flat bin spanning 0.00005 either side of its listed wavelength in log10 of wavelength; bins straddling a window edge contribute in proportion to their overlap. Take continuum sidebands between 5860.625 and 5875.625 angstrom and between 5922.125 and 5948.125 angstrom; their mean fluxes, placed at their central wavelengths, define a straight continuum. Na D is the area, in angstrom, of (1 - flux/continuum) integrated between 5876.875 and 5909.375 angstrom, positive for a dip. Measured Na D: 5.3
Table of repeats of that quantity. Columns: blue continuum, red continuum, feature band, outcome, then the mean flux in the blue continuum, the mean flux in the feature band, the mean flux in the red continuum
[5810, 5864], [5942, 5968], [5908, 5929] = -0.8 angstrom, 16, 16.1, 15.3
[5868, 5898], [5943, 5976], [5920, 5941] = -1.8 angstrom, 13.8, 15.9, 15.2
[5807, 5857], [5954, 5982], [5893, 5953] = 3.4 angstrom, 16.1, 14.9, 15.7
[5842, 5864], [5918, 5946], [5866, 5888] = 1.5 angstrom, 16.2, 15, 15.9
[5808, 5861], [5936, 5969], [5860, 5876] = 0.2 angstrom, 16.1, 15.7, 15.2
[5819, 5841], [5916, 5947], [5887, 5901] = 3.8 angstrom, 15.9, 11.6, 15.8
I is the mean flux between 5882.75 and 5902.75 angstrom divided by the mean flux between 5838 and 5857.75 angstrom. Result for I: 0.7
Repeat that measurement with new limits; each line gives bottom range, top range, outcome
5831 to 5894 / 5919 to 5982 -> 1.02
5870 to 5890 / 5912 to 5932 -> 1.10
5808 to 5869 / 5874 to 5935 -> 0.91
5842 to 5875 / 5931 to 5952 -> 0.94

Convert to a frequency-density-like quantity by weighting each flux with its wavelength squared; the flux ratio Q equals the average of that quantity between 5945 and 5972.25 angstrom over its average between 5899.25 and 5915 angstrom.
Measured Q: 1.10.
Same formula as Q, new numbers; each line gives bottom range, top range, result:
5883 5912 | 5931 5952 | 1.18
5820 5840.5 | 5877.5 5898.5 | 0.81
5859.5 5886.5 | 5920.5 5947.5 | 1.04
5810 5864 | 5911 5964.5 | 1.01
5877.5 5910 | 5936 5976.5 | 1.19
